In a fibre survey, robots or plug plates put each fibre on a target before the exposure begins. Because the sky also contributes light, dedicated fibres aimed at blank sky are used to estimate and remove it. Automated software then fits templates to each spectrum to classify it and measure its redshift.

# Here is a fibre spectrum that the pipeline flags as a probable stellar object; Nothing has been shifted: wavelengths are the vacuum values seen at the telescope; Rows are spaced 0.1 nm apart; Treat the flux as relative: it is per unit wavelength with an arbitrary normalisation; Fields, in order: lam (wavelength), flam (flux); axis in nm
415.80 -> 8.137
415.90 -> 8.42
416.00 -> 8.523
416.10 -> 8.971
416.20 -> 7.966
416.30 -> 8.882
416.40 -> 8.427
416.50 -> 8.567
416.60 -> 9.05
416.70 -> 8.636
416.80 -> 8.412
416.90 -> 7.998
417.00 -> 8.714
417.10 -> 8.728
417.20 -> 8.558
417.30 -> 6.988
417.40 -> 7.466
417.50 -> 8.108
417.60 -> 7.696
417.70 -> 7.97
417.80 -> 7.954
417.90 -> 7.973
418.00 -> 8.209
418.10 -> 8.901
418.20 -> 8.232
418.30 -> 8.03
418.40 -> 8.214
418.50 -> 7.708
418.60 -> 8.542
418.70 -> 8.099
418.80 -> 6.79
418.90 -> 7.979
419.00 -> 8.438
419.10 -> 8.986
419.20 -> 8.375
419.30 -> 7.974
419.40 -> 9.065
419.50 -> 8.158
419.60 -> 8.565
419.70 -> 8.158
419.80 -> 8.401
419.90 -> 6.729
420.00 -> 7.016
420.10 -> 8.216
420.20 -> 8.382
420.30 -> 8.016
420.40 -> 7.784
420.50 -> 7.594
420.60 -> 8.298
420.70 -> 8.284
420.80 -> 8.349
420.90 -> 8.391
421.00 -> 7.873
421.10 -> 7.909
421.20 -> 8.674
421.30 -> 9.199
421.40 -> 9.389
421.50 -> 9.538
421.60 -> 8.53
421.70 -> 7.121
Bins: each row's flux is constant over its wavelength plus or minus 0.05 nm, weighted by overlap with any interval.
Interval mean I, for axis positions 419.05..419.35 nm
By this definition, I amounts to 8.45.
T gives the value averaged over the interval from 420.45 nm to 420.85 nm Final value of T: 8.13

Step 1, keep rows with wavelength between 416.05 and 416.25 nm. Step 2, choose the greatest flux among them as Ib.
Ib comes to 8.971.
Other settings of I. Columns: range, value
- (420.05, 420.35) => 8.2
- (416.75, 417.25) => 8.48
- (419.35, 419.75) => 8.49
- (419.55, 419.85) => 8.37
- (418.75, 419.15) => 8.05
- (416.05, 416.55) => 8.56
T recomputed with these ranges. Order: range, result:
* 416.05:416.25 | 8.47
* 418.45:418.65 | 8.12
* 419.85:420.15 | 7.32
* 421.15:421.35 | 8.94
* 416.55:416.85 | 8.7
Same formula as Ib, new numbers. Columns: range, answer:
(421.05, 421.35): 9.199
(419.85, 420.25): 8.382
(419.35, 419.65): 9.065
